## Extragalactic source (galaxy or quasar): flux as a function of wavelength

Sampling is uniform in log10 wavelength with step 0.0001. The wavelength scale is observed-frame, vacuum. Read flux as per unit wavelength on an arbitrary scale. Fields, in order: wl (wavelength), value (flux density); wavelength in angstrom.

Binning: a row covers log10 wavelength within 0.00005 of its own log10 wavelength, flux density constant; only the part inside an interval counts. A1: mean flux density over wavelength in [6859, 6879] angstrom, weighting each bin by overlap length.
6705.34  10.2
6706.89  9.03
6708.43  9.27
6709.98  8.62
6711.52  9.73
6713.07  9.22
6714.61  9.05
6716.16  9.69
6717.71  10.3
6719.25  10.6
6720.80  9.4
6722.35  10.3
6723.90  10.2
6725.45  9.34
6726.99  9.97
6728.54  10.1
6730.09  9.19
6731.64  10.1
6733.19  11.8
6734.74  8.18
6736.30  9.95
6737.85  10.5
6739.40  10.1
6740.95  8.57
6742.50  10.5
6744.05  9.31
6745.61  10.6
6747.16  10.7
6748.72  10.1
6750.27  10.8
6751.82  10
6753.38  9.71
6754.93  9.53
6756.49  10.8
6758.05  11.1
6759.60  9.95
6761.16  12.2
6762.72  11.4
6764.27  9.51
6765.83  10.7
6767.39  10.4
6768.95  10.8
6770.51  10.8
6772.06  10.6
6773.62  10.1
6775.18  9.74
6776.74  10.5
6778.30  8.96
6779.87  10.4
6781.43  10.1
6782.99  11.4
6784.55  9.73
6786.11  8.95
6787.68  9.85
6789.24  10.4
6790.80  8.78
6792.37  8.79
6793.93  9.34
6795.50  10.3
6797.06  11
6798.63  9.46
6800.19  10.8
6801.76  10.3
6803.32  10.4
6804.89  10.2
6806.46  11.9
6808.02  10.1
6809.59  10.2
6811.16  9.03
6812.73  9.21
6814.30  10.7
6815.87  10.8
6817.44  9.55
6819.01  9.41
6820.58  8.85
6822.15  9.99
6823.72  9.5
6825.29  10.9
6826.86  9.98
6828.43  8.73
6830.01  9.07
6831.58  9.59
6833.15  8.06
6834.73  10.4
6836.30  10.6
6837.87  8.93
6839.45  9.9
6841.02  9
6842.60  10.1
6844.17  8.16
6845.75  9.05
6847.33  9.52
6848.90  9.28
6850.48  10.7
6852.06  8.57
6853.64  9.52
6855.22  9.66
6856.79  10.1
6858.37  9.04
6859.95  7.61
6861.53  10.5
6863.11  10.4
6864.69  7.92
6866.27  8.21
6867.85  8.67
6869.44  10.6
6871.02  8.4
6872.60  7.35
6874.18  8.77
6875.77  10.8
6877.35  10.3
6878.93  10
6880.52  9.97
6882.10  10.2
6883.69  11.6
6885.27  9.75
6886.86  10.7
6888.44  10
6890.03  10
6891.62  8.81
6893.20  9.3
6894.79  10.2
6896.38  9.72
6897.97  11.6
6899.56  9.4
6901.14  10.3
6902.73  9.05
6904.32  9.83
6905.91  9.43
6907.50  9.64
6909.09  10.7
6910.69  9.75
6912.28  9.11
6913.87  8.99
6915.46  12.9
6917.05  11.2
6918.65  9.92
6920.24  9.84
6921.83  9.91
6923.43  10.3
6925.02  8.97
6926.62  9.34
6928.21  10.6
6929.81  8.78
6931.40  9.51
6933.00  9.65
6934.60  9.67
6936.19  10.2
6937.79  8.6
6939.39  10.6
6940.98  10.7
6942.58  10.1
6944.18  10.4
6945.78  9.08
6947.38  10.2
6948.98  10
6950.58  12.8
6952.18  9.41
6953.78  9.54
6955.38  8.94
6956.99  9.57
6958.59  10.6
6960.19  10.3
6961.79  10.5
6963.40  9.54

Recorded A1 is 9.16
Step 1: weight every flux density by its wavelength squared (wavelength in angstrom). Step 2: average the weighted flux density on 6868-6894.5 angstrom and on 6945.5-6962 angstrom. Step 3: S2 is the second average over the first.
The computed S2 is 1.06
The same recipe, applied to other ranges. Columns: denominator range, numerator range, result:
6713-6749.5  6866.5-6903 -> 1.03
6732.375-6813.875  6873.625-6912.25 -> 1.02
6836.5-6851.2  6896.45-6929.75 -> 1.08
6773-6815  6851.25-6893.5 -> 0.97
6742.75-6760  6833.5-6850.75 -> 0.95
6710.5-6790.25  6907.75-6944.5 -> 1.04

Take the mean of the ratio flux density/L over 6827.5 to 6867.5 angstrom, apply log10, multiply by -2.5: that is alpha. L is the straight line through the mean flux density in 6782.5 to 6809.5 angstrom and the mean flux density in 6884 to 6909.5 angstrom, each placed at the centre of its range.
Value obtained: 0.08 mag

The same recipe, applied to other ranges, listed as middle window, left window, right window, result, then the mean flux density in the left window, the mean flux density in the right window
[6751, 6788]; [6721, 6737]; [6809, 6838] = -0.06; 9.89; 9.67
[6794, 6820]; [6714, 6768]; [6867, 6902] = -0.02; 10.1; 9.83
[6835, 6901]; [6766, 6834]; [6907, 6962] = 0.04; 9.95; 10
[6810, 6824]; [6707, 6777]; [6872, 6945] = 0.04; 10.1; 9.93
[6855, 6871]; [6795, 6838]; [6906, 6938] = 0.08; 9.94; 9.89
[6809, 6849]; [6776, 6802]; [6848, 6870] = 0.00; 9.93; 9.33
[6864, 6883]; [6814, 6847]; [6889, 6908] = 0.05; 9.57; 9.78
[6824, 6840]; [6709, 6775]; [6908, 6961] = 0.05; 10.1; 10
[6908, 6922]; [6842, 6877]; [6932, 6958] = -0.06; 9.23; 9.97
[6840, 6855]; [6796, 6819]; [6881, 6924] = 0.09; 10.2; 10.1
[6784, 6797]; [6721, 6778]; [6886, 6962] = 0.06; 10.2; 9.97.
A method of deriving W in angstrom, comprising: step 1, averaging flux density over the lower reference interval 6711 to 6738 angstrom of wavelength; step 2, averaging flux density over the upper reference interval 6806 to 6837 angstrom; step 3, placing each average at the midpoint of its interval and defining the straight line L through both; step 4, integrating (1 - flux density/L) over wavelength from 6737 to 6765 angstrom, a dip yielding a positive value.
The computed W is -1.31 angstrom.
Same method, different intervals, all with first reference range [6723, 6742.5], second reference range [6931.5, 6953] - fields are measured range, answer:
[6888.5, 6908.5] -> 0.50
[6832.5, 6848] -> 0.93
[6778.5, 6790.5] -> -0.11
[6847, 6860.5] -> 0.86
